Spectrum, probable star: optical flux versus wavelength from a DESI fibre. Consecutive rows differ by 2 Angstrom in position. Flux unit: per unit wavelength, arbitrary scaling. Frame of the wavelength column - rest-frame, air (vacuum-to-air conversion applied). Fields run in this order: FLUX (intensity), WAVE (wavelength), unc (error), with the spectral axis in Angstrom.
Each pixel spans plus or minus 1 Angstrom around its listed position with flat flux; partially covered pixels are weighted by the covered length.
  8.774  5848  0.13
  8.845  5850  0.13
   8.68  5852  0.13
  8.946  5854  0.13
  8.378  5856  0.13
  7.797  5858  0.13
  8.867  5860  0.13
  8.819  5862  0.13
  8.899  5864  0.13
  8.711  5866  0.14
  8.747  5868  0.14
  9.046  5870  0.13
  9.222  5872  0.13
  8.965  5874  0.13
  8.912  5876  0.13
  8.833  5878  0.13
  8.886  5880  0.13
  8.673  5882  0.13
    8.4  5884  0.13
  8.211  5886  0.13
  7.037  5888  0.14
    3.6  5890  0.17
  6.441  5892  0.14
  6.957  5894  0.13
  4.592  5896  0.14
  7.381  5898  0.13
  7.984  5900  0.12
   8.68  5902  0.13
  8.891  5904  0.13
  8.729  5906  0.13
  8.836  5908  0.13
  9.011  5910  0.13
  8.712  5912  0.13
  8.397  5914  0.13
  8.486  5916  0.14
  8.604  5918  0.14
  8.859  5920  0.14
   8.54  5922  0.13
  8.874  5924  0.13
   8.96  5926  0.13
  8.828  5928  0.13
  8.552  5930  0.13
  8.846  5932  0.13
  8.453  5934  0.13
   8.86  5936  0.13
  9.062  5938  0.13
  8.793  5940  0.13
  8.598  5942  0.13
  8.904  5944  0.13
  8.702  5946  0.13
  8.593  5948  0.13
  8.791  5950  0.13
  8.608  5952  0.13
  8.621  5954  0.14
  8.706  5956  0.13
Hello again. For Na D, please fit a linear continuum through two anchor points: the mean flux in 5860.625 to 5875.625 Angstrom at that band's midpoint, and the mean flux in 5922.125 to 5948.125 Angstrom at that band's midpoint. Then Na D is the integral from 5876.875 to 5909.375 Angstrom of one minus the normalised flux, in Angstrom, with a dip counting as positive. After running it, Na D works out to 4.4 Angstrom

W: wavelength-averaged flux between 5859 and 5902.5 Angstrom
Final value 7.99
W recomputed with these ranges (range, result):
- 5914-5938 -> 8.72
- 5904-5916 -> 8.73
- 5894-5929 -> 8.33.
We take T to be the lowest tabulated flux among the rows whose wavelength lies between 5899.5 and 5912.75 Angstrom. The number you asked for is 7.984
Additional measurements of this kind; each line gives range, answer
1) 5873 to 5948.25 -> 3.6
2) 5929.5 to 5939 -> 8.453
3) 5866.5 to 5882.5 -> 8.673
